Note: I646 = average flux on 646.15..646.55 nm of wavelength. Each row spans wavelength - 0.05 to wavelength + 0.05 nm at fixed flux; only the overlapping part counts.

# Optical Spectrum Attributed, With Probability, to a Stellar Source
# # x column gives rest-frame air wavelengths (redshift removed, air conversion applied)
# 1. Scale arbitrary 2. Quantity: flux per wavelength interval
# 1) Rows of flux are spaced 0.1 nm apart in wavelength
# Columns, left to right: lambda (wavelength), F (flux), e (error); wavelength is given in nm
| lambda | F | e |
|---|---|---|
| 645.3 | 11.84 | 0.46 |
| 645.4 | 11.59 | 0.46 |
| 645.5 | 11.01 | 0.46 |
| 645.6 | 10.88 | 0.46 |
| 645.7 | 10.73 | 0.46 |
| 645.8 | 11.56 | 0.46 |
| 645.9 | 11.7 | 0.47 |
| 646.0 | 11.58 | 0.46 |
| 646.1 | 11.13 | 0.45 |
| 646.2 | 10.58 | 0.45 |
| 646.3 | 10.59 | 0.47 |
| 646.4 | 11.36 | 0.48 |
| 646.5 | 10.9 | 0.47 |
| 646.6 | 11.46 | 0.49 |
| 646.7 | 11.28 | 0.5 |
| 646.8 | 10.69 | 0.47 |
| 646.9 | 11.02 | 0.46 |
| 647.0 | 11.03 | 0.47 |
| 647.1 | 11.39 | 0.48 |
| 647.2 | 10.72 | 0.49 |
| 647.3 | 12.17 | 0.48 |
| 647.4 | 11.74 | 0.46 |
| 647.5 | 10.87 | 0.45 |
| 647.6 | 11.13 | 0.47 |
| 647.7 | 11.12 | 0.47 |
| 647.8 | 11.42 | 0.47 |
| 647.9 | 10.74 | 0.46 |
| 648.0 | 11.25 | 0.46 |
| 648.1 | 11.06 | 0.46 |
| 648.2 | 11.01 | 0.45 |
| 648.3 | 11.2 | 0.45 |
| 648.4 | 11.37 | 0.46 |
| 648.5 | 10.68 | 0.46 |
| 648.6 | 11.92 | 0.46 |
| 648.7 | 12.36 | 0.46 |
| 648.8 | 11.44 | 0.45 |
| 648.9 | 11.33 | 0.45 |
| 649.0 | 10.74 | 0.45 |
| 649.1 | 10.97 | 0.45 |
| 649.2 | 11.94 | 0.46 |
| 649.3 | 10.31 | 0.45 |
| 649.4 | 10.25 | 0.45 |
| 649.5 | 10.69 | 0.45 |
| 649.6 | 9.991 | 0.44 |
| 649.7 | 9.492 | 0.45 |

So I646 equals 10.9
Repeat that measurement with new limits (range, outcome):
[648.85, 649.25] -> 11.2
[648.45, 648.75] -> 11.7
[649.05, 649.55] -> 10.8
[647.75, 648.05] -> 11.1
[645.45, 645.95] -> 11.2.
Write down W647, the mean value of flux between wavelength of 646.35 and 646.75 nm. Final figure 11.2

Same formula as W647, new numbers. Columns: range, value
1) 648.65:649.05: 11.5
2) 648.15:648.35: 11.1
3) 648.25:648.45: 11.3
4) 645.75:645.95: 11.6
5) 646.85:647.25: 11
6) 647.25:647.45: 12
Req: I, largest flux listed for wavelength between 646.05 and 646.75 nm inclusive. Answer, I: 11.46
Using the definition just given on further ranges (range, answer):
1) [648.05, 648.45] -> 11.37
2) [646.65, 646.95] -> 11.28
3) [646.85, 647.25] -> 11.39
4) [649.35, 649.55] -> 10.69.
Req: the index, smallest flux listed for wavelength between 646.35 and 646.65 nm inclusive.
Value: 10.9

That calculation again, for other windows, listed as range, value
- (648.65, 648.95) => 11.33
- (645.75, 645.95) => 11.56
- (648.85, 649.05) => 10.74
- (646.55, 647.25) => 10.69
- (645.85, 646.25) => 10.58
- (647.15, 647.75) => 10.72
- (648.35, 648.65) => 10.68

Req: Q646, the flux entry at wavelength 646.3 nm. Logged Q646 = 10.59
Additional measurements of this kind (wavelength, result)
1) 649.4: 10.25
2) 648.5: 10.68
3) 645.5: 11.01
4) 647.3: 12.17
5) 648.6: 11.92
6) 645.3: 11.84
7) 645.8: 11.56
